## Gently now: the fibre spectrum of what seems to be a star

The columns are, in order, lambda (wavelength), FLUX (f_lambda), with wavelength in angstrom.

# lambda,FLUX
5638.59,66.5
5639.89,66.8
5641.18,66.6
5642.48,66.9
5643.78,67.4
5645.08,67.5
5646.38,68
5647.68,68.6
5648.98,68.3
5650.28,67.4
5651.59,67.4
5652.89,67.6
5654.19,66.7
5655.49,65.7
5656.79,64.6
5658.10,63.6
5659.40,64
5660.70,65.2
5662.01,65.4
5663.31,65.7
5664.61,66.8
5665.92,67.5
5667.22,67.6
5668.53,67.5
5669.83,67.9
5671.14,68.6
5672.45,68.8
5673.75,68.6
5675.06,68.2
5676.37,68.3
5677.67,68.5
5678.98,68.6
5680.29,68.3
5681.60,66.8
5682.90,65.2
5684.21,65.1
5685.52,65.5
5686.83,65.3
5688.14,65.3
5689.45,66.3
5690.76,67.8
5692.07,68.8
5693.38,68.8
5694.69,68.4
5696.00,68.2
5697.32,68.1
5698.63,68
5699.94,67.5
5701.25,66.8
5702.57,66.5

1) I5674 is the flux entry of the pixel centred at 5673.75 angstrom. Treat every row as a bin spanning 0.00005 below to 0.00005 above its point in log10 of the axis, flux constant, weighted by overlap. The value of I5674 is 68.6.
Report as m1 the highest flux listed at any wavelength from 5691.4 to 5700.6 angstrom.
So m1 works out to 68.8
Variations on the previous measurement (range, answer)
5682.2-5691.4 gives 67.8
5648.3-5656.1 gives 68.3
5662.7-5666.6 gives 67.5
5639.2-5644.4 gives 67.4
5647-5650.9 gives 68.6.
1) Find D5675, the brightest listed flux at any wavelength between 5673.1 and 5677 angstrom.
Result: 68.6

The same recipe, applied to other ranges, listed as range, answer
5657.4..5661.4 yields 65.2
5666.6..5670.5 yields 67.9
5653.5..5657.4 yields 66.7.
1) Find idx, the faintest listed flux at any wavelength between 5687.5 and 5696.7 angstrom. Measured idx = 65.3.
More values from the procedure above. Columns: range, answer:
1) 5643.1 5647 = 67.4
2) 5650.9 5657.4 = 64.6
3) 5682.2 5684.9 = 65.1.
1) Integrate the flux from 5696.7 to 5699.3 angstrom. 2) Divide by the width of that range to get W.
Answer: 68.2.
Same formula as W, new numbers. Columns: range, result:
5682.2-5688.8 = 65.3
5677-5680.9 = 68.5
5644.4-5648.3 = 68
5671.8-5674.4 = 68.9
